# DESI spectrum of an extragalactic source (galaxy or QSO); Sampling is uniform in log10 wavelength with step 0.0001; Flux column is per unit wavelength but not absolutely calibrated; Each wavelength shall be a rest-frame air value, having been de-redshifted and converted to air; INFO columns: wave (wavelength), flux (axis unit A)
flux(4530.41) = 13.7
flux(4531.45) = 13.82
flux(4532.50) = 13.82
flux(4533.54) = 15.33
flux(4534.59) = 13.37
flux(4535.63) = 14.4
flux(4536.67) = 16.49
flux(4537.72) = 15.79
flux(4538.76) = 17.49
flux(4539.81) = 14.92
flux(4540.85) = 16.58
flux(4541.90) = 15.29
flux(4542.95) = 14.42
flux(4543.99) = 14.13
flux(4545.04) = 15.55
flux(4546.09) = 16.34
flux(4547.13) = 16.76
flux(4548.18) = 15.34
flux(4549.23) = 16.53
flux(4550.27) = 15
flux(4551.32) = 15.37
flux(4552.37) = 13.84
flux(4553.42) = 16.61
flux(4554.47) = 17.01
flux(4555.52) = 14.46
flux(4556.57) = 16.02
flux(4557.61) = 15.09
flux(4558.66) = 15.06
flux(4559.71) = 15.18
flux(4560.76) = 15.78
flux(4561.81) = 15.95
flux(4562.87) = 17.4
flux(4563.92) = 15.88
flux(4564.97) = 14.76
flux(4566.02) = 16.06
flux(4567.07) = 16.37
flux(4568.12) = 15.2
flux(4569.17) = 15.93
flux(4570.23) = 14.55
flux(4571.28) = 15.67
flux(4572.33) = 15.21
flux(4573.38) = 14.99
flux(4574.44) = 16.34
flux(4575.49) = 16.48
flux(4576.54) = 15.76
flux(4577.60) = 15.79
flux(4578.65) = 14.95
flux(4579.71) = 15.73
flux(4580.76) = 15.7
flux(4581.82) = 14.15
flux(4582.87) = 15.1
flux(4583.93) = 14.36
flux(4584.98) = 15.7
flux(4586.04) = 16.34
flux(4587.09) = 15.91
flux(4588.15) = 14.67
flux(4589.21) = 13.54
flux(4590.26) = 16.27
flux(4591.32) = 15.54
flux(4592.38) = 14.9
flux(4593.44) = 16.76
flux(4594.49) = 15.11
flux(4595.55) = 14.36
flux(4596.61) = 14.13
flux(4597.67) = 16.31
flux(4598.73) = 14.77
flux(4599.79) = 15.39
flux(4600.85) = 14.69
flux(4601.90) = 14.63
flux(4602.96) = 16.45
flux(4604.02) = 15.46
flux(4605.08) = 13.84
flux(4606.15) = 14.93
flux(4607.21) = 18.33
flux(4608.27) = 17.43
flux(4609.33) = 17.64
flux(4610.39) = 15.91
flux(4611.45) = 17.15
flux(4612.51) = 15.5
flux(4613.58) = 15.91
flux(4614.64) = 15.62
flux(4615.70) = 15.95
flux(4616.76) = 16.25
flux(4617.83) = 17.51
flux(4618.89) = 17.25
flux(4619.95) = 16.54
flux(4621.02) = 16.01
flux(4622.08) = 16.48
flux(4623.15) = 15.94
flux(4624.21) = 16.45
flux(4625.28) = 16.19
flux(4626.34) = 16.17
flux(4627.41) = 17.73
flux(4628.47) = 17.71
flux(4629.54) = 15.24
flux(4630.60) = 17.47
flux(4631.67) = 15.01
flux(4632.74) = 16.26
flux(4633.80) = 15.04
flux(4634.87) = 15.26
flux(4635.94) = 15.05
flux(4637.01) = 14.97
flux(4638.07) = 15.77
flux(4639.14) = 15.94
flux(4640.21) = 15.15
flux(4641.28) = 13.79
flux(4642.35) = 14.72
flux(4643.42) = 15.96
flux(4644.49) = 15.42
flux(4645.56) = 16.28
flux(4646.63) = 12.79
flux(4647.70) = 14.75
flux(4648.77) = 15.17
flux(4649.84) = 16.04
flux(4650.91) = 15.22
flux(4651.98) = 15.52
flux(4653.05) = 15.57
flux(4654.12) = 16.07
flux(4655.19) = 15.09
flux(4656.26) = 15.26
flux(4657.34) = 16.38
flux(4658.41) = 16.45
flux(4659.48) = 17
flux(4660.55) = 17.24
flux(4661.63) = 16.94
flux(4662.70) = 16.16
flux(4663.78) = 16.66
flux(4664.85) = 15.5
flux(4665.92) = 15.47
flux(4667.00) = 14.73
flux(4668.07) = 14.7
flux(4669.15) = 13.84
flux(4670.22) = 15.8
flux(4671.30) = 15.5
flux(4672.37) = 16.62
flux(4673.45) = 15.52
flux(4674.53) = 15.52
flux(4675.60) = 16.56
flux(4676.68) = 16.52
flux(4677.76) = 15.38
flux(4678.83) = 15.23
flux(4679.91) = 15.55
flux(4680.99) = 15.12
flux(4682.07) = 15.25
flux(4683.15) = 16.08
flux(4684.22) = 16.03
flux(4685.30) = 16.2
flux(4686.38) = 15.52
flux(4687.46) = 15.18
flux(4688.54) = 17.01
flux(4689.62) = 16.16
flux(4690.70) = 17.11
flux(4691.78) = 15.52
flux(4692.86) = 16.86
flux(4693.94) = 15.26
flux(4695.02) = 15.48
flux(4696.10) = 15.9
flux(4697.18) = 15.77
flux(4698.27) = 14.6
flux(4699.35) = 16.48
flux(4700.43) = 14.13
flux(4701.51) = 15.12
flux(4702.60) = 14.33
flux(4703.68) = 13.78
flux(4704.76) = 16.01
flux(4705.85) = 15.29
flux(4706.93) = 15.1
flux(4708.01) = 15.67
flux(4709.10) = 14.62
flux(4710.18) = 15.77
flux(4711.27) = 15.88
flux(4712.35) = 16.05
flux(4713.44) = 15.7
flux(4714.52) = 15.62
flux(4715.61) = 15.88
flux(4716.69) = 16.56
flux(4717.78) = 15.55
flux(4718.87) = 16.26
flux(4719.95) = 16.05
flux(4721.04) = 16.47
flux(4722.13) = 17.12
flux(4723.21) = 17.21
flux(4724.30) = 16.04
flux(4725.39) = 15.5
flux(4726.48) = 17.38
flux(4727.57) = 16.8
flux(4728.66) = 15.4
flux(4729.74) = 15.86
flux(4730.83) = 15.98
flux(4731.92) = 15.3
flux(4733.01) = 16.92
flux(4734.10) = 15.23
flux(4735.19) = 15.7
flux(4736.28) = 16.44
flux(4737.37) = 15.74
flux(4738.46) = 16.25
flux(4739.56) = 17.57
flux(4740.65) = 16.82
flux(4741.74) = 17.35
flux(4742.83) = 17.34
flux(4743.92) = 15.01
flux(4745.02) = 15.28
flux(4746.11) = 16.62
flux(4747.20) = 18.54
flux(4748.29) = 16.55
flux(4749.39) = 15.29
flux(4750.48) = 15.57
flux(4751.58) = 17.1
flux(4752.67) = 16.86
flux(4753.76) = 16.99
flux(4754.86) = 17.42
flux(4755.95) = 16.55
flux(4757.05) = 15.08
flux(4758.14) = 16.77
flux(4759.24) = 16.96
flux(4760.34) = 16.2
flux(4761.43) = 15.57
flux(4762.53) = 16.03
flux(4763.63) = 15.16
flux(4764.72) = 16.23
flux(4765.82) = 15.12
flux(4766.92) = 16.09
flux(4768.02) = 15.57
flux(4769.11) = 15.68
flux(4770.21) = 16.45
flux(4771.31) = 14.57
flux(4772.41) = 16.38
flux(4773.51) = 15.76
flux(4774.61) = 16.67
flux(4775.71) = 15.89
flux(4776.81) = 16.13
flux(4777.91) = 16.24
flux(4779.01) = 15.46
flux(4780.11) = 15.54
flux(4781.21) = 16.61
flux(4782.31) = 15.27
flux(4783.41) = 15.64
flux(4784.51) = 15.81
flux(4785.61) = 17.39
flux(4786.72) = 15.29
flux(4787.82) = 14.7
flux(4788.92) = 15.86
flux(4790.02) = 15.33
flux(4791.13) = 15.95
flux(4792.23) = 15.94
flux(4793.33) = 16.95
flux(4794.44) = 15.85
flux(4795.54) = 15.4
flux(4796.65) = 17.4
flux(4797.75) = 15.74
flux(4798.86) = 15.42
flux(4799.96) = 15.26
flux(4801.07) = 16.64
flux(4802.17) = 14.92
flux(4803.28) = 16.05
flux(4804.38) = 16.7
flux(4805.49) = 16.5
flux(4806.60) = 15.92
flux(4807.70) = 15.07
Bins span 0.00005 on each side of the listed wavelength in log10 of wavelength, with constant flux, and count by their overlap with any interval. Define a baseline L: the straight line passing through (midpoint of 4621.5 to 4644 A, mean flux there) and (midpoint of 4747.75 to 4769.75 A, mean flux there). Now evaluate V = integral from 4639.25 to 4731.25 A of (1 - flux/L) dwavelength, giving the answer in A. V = 1.4 A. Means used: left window 15.8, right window 16.1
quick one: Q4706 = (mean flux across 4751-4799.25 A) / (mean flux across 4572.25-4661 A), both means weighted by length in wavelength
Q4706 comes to 1.02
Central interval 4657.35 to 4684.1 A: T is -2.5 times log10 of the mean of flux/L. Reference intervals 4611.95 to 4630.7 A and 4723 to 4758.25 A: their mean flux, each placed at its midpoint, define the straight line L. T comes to 0.04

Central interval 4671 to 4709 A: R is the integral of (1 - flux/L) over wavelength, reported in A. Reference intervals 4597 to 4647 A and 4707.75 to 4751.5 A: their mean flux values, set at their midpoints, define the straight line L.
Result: 1.0 A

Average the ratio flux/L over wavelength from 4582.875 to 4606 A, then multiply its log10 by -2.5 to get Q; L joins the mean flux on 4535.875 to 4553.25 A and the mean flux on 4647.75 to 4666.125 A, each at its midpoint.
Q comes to 0.04 mag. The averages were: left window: 15.6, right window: 16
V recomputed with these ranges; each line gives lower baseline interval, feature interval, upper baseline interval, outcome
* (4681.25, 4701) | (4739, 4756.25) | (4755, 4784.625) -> -0.9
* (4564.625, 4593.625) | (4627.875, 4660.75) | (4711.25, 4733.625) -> 0.4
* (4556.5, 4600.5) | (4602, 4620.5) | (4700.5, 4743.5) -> -0.9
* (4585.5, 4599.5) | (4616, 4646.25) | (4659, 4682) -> -0.9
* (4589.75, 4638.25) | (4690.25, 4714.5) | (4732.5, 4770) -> 1.0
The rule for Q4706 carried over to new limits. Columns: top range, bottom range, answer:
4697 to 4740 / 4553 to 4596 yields 1.02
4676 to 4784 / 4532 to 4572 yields 1.03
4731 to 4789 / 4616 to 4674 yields 1.02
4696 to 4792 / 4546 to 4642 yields 1.02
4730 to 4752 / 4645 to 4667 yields 1.04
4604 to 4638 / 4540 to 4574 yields 1.04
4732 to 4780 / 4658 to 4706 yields 1.03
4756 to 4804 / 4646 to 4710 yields 1.02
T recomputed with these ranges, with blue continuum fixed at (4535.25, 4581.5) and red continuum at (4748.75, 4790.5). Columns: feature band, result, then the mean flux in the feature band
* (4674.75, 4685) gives 0.01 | 15.8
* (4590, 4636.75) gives -0.02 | 16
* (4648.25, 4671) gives 0.00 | 15.8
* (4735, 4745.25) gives -0.03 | 16.4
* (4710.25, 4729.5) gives -0.02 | 16.2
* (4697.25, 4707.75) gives 0.06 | 15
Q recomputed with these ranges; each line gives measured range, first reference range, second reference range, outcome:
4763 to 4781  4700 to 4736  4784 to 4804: 0.00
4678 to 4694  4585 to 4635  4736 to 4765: 0.02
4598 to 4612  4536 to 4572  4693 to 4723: -0.02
